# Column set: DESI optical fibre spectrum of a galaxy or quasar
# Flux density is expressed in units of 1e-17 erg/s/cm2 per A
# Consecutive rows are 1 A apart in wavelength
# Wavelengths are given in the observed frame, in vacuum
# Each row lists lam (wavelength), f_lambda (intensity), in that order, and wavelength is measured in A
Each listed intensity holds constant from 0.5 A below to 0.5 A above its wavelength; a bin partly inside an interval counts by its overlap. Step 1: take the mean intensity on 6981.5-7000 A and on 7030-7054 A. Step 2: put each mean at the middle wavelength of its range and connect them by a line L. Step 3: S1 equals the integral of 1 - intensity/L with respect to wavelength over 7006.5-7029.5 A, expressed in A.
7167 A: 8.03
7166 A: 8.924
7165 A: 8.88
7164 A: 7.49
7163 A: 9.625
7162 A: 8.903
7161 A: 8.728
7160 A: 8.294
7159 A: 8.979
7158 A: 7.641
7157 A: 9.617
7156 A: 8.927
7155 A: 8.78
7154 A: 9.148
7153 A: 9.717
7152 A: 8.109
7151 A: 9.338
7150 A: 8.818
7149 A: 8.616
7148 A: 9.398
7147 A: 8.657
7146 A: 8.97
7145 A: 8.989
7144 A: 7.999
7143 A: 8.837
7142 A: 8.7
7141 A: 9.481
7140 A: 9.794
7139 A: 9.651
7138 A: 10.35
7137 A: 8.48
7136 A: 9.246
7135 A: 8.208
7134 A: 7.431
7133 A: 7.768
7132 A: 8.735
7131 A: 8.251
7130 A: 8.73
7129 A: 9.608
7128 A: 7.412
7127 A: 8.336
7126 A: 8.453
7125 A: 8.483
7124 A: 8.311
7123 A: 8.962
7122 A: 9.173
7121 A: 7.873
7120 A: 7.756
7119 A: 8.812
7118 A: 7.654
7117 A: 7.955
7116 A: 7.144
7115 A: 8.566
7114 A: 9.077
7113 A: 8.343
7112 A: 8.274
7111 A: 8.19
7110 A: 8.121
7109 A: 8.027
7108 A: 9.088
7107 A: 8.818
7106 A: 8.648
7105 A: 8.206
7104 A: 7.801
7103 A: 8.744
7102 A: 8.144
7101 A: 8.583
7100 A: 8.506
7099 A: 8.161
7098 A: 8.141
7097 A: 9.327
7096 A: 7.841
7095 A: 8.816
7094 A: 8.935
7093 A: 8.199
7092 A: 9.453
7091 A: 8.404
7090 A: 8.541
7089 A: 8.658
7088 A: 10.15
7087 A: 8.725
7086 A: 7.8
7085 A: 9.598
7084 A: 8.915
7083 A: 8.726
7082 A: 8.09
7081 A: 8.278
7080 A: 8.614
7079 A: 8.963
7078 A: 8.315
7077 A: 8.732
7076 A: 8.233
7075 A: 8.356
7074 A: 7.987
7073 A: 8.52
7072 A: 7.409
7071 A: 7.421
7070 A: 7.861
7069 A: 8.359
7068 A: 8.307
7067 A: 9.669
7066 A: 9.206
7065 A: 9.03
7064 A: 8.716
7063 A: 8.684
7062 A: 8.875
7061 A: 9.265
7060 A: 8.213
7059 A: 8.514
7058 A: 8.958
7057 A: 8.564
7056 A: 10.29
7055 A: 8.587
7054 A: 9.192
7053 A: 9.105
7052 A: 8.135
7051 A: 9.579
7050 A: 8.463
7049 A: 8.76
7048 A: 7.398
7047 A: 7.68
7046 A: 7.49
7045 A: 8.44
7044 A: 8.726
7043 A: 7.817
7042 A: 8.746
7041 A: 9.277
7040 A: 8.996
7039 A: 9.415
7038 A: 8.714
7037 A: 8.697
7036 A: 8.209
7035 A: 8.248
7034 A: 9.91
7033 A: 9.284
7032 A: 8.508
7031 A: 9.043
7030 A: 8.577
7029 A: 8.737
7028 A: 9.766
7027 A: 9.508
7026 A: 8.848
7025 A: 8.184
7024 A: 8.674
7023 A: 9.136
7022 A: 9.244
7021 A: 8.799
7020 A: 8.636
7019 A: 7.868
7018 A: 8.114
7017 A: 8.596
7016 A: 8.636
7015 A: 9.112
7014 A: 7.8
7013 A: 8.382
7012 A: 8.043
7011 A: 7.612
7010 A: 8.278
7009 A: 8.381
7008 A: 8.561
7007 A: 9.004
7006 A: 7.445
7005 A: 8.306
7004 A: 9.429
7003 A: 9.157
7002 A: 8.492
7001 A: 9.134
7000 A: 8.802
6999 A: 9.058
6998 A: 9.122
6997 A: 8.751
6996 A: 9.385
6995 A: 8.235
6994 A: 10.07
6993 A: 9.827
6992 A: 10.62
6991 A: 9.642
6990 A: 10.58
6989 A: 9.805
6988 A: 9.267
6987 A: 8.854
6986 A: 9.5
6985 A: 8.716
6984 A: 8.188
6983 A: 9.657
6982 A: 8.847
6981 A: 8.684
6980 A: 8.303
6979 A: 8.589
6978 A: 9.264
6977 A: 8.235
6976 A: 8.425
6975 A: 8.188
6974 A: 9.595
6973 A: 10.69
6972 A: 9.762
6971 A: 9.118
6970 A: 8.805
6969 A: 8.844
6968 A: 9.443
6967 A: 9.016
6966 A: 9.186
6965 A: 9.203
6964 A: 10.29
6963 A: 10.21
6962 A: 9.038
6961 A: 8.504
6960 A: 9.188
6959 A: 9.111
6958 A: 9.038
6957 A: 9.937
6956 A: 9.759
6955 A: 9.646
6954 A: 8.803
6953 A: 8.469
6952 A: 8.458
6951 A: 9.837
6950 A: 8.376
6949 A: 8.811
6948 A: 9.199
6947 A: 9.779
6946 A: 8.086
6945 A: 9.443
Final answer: 0.9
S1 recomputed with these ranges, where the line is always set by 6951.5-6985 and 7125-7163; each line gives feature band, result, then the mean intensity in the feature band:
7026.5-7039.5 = 0.02 A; 8.97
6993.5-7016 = 0.94 A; 8.66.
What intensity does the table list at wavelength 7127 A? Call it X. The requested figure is 8.336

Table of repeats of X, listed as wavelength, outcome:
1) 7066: 9.206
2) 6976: 8.425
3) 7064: 8.716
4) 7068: 8.307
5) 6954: 8.803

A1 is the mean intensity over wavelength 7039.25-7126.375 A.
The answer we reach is 8.53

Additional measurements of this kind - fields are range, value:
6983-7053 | 8.8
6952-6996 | 9.23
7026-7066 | 8.78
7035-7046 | 8.63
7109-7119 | 8.17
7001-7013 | 8.46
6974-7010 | 8.98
